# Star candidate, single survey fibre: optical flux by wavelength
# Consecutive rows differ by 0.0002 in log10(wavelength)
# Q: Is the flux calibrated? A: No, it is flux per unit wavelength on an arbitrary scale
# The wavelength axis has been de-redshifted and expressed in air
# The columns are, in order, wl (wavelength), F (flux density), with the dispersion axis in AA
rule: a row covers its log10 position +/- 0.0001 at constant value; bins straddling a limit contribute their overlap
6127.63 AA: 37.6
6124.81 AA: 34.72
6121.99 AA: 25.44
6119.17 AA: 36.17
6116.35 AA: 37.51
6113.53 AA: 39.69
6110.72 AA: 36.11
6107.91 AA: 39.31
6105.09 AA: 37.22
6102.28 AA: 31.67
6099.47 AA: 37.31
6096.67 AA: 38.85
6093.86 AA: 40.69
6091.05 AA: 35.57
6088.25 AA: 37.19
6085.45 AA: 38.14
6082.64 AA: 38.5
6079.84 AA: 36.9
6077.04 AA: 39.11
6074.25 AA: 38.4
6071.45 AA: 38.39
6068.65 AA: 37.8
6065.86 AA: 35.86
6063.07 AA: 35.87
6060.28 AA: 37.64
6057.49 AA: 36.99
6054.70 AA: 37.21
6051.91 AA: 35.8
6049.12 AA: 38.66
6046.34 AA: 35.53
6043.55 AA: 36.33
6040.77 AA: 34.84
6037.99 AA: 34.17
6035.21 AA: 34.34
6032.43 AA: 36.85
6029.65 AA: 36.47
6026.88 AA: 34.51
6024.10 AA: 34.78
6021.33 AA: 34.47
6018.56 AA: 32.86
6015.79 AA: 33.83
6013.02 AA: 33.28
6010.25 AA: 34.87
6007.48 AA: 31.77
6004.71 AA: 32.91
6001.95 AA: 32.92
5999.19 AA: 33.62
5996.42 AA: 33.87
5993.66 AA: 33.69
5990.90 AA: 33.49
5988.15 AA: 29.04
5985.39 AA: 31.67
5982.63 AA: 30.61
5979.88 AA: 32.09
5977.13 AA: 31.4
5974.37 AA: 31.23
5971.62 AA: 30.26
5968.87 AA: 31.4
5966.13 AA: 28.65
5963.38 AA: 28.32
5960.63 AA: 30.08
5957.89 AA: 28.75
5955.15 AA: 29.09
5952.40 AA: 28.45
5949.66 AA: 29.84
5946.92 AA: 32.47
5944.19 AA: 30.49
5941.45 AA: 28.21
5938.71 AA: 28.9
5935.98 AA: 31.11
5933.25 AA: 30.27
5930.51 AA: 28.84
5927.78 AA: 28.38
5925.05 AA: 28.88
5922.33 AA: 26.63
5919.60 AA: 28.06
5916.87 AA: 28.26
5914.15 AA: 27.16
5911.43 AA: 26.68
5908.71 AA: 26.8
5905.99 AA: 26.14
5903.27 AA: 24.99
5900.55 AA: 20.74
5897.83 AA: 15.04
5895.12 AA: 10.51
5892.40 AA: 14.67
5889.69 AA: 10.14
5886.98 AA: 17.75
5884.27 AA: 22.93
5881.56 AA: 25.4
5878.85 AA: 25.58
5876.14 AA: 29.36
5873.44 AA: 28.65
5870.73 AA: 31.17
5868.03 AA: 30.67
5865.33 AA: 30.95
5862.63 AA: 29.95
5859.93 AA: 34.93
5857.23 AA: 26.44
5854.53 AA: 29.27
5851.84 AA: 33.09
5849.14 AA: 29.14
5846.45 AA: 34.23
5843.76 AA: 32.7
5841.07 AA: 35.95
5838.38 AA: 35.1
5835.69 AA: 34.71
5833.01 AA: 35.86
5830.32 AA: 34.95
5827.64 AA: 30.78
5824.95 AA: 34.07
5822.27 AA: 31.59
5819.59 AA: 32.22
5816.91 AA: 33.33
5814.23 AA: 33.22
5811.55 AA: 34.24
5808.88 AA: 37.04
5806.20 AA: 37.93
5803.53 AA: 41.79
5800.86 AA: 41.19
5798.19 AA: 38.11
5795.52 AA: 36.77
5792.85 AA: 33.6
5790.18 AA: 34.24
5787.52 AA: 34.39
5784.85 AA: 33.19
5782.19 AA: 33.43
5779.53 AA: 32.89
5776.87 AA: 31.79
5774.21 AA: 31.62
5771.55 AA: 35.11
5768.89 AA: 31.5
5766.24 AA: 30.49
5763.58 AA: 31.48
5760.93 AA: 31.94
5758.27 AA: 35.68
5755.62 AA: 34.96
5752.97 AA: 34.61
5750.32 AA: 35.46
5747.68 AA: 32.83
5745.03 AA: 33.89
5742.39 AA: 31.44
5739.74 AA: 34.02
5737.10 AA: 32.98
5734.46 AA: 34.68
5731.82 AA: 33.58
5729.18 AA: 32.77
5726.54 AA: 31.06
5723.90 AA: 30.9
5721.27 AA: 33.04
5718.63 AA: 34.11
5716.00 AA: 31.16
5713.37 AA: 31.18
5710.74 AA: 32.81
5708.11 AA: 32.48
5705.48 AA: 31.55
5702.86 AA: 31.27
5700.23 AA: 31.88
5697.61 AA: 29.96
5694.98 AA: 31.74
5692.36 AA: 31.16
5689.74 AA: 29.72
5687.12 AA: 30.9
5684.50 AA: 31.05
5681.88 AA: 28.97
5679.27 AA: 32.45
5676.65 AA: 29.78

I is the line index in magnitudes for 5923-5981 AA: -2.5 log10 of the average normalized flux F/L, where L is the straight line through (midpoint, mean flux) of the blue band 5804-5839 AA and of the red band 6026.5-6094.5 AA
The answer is 0.20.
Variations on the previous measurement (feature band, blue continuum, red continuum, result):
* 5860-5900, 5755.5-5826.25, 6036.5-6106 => 0.44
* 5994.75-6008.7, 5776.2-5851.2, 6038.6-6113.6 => 0.11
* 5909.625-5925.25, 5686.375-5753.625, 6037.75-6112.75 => 0.26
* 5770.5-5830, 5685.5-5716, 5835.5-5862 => -0.09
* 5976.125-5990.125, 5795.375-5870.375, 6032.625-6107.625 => 0.15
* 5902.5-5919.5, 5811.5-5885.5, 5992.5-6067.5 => 0.21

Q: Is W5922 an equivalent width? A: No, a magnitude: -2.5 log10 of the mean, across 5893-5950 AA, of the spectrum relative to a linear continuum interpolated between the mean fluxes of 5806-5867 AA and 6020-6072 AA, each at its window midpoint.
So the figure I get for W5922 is 0.28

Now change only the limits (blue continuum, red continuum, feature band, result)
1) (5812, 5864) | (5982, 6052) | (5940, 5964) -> 0.14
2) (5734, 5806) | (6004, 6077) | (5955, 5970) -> 0.20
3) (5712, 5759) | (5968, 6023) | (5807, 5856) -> -0.02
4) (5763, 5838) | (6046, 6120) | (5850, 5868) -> 0.14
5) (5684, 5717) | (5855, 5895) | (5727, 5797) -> -0.15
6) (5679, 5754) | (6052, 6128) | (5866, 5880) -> 0.17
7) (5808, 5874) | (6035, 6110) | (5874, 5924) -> 0.43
